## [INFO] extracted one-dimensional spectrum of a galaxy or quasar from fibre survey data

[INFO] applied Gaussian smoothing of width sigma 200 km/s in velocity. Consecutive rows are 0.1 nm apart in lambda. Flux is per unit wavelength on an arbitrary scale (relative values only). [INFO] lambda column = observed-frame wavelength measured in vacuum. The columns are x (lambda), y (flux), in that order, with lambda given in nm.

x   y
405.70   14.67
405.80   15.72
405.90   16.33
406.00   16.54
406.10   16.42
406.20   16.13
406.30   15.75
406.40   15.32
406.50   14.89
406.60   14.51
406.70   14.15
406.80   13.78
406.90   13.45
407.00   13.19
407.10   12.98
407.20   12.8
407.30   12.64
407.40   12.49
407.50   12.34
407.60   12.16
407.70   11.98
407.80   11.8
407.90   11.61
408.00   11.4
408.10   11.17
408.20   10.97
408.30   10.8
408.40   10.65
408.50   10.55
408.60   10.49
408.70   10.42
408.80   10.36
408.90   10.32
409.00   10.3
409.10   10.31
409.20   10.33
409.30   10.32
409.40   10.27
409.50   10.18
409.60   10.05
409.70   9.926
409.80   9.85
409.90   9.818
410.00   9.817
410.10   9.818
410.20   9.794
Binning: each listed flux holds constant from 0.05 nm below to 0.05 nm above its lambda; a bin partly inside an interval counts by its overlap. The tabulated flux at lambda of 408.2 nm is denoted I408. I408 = 10.97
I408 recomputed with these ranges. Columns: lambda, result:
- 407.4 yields 12.49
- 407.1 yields 12.98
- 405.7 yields 14.67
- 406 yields 16.54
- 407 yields 13.19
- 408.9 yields 10.32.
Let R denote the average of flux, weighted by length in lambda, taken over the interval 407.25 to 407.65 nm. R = 12.4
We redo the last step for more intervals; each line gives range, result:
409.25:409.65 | 10.2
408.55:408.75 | 10.5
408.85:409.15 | 10.3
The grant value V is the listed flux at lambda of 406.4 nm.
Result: 15.32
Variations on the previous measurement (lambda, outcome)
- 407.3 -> 12.64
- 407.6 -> 12.16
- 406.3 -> 15.75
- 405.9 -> 16.33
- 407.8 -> 11.8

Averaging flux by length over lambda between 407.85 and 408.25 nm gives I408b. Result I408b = 11.3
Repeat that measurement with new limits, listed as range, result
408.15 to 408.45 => 10.8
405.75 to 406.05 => 16.2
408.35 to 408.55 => 10.6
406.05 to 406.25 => 16.3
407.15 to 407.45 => 12.6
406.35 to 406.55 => 15.1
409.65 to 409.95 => 9.86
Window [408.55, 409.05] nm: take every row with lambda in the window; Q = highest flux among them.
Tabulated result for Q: 10.49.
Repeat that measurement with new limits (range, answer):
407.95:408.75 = 11.4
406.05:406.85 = 16.42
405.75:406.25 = 16.54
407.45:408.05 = 12.34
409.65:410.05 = 9.926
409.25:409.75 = 10.32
